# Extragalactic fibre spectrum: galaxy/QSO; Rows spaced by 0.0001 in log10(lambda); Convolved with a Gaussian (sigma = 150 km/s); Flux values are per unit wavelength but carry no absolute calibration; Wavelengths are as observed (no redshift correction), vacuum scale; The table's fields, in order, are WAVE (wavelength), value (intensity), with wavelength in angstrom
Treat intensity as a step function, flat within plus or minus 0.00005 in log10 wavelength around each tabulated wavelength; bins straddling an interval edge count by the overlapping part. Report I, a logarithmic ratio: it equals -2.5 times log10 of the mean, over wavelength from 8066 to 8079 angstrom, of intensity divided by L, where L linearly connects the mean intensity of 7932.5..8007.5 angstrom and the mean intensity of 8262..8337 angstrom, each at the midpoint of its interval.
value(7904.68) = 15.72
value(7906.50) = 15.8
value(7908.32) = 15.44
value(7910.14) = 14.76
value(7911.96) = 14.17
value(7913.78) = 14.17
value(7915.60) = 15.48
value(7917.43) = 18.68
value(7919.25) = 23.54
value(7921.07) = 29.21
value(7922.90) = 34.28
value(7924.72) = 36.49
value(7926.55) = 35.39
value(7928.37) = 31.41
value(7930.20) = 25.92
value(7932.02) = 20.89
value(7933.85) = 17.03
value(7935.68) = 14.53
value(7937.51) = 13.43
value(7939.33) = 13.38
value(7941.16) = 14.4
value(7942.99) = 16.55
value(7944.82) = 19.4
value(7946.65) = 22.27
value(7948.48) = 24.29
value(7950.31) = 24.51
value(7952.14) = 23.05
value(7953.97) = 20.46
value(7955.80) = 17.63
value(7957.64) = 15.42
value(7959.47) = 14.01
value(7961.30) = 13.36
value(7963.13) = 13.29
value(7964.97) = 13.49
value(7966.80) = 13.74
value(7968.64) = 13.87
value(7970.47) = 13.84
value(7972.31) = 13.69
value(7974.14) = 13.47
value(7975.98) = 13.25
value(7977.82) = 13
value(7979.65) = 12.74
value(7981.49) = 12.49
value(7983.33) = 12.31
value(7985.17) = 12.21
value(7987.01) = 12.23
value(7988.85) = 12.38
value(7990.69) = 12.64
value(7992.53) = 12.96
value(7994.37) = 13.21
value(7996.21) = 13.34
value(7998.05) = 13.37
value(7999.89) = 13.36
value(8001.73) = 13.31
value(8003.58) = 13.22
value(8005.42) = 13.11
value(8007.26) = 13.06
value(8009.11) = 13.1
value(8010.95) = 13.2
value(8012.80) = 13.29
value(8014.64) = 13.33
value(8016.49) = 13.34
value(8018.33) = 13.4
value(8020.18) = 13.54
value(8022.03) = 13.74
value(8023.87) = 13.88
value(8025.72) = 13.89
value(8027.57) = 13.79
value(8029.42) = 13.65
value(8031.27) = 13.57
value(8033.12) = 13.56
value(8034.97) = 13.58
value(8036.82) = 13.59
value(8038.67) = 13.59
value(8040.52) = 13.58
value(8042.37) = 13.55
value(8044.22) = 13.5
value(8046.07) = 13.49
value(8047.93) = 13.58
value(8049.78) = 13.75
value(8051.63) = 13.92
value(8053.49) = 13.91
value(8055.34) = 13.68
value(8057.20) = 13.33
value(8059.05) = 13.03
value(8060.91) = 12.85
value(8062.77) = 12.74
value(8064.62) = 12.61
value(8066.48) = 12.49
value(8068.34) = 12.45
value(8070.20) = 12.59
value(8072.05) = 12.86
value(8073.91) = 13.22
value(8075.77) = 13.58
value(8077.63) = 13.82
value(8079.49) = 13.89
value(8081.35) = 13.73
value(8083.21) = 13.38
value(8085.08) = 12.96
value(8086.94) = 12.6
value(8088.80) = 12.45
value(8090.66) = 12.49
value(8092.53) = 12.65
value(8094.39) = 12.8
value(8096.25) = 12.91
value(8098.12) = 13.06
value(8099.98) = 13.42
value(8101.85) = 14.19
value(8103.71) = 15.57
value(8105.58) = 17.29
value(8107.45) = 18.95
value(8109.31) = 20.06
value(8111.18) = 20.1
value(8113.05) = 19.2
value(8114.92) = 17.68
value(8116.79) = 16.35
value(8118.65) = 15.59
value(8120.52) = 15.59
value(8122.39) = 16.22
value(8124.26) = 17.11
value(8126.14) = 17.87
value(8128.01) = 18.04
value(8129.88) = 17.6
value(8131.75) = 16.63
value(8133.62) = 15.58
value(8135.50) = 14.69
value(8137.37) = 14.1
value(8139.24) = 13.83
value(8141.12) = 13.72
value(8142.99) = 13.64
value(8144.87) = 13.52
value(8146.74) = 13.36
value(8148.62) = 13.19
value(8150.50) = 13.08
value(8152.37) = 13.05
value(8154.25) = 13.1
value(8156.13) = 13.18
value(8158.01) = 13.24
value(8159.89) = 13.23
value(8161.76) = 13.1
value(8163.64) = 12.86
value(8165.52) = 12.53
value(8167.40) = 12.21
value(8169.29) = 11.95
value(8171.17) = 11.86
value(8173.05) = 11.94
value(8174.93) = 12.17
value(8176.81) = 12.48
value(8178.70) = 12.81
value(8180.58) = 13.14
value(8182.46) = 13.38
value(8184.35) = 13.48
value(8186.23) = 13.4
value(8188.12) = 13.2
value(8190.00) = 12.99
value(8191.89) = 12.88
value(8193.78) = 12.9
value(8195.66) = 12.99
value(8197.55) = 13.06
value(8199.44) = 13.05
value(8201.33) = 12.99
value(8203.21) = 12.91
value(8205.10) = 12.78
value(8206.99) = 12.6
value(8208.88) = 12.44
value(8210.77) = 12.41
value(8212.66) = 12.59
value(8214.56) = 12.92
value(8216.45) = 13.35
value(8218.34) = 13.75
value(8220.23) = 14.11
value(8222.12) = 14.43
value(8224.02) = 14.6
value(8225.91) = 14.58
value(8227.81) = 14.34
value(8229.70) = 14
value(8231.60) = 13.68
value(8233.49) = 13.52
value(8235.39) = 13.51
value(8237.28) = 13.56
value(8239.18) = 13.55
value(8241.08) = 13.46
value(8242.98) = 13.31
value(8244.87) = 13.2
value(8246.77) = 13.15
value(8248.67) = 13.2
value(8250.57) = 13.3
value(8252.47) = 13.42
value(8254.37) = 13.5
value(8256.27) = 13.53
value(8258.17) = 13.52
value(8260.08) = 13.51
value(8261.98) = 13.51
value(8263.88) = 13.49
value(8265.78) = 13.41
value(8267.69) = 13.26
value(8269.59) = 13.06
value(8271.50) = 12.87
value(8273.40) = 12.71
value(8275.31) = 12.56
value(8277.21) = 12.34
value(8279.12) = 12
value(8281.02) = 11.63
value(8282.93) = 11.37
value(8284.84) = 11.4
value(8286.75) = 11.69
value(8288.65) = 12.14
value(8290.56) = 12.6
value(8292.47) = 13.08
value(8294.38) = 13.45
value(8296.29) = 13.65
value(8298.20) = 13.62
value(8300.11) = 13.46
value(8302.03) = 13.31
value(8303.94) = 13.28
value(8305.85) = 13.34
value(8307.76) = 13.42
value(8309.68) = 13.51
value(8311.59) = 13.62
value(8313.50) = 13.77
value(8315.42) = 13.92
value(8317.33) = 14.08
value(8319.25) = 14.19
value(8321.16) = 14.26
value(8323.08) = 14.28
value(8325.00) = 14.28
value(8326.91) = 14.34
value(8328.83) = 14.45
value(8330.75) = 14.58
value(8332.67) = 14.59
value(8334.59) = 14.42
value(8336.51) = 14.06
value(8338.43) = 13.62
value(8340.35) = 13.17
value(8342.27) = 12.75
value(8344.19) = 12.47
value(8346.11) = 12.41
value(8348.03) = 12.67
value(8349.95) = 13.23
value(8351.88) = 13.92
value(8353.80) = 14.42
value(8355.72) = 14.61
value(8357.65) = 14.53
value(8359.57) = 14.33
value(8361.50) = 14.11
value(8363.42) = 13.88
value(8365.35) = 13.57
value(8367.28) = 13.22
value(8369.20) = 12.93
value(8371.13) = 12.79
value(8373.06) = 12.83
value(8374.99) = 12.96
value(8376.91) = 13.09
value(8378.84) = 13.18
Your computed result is 0.110 mag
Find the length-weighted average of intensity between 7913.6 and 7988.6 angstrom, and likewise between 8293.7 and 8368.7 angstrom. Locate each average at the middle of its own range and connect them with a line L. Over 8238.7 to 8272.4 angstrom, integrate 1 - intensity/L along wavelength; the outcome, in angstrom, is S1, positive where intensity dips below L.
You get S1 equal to 3.04 angstrom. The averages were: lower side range 18.3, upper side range 13.8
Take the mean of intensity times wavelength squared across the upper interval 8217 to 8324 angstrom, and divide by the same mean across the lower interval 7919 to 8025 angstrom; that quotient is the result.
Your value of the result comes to 0.9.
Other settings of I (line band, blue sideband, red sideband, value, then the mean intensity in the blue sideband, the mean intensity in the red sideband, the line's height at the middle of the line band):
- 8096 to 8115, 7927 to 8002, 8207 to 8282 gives -0.141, 16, 13.3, 14.6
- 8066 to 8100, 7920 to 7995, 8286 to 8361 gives 0.252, 17.9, 13.6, 16.4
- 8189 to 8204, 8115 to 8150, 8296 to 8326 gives 0.143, 15.4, 13.8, 14.8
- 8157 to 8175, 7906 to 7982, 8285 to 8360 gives 0.241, 18.5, 13.6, 15.6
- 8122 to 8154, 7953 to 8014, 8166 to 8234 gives -0.132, 13.6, 13.1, 13.2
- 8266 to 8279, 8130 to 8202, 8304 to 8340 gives 0.082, 13.3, 14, 13.8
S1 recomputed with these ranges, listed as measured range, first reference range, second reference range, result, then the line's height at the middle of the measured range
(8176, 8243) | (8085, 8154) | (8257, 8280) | 2.67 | 13.9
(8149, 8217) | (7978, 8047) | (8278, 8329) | 2.08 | 13.2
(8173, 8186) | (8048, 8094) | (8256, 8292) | 0.01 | 12.9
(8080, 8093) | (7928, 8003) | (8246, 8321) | 1.58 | 14.7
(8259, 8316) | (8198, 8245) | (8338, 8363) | 2.27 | 13.5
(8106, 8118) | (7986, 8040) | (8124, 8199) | -4.49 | 13.5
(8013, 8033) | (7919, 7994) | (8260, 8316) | 4.00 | 17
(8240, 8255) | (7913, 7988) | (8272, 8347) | 0.89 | 14.2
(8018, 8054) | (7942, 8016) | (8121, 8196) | 1.99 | 14.5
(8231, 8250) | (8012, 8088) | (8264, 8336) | -0.12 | 13.3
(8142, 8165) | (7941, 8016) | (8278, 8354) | 1.36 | 14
